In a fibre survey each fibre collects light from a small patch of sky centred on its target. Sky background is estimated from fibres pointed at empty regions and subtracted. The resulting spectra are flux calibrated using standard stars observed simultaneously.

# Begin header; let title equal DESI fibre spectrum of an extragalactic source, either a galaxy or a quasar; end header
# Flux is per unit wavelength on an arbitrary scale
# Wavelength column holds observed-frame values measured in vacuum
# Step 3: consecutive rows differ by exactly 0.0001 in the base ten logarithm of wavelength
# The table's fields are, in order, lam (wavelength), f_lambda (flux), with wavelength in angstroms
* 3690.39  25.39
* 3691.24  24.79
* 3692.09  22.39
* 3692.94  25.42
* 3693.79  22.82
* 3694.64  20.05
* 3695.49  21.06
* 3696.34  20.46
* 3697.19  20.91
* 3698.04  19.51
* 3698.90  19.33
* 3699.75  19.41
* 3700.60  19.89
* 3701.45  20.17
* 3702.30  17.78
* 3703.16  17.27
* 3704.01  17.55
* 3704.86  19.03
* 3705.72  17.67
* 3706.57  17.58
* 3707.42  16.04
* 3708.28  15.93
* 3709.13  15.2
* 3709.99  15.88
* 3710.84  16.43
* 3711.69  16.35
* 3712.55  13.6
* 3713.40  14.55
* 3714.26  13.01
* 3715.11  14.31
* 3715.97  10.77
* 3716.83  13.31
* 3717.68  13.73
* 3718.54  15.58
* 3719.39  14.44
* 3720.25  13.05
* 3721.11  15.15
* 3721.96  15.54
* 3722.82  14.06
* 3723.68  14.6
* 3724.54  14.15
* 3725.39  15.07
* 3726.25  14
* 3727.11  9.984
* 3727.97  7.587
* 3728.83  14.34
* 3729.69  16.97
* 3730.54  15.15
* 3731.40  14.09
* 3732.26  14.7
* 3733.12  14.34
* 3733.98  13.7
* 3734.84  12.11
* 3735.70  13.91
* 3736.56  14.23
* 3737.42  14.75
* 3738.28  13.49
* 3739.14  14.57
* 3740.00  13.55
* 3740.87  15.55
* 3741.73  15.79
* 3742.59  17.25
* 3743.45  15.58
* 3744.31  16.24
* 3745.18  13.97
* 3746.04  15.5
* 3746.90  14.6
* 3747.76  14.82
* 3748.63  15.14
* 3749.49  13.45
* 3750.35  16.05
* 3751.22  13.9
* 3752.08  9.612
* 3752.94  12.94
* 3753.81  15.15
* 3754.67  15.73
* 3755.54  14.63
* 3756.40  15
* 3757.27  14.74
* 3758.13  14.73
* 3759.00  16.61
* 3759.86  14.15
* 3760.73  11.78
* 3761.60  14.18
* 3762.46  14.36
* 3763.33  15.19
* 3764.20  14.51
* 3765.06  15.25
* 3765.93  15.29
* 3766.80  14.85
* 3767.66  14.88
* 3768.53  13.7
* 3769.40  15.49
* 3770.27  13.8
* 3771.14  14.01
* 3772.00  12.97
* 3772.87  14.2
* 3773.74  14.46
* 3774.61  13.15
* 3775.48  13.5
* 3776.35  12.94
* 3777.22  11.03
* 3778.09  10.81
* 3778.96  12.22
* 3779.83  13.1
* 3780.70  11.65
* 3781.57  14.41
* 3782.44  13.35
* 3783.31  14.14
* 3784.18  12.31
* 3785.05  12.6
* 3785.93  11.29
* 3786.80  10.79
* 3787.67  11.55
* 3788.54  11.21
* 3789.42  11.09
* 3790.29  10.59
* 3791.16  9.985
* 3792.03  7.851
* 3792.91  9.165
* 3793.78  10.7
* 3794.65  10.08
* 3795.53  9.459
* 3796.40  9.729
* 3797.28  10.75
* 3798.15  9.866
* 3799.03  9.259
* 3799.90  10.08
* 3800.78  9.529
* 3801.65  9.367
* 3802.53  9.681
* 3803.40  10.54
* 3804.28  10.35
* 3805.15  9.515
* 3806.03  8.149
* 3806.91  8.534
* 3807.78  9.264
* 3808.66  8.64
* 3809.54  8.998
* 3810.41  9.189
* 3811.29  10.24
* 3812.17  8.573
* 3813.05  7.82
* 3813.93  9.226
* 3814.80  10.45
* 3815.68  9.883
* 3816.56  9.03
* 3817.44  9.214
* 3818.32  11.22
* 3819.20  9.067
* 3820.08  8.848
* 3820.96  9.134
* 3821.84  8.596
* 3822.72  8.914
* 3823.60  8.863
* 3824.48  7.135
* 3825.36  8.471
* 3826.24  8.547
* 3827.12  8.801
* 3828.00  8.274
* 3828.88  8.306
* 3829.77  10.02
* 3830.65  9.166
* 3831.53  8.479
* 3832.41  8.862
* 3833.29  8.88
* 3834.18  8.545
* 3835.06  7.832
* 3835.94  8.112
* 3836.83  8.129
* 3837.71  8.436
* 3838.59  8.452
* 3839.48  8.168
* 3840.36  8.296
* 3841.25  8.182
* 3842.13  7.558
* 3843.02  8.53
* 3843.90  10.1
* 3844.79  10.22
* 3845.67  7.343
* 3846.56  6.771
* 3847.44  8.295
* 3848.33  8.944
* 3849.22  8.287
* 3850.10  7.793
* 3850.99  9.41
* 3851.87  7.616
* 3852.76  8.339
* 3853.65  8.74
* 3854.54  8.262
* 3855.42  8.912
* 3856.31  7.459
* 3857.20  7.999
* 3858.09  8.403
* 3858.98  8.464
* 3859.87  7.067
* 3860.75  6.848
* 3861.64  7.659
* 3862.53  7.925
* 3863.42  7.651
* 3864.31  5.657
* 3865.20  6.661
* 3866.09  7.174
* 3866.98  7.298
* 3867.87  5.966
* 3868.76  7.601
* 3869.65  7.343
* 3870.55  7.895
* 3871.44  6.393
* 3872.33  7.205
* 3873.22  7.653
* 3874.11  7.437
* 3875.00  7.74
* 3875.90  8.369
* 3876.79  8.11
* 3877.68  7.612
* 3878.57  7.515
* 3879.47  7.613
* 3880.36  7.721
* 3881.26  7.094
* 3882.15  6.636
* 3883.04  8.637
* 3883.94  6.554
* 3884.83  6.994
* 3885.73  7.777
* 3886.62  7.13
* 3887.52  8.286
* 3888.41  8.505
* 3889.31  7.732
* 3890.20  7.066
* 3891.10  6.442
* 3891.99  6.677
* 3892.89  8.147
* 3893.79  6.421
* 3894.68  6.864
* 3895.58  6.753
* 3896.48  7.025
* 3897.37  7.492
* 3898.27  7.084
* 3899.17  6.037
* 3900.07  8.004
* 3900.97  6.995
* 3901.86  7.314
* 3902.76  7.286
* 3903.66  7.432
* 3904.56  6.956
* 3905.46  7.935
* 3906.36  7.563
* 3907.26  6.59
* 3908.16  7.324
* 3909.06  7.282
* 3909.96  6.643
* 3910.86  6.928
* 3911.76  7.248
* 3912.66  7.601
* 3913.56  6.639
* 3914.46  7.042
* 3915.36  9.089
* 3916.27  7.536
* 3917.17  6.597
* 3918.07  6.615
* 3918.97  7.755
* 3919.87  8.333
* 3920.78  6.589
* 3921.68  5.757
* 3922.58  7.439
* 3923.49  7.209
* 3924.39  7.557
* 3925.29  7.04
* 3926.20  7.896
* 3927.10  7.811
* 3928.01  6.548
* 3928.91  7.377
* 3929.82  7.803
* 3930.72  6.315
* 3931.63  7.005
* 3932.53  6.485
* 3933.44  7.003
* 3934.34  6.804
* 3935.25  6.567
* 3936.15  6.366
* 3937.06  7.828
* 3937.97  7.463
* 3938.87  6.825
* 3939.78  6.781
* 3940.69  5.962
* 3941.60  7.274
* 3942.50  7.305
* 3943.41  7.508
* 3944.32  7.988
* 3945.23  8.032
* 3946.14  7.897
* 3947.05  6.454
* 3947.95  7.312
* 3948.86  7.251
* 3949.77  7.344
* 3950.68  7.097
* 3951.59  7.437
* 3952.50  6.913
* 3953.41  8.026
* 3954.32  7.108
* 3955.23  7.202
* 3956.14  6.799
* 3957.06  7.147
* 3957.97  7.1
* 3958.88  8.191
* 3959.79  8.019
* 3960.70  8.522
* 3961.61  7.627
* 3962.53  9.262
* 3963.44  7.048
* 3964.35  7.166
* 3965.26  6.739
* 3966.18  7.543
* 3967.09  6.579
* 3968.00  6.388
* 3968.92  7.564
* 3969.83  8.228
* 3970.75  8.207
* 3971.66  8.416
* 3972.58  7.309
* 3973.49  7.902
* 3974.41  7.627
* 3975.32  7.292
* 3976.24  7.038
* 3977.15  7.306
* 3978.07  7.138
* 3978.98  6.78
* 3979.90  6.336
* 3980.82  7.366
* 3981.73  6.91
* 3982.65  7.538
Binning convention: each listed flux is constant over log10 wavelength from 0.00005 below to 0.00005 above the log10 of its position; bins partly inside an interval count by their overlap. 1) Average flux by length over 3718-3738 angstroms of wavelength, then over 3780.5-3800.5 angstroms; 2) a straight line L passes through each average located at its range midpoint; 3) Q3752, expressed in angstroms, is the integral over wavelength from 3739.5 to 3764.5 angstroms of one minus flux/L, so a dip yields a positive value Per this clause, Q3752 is -3.6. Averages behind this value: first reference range 14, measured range 14.6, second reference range 10.9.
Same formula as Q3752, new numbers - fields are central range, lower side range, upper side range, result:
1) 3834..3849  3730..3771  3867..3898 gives 1.9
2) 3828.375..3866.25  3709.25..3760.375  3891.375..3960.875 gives 7.3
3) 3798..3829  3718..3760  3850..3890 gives 4.0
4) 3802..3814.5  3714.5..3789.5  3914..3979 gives 2.9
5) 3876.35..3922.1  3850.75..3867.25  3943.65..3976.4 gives 2.2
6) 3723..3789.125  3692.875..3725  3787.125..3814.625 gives -4.3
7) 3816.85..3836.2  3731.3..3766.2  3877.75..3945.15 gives 3.9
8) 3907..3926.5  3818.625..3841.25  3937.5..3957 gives 0.9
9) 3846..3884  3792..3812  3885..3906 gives 1.7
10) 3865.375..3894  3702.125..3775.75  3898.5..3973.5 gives 6.0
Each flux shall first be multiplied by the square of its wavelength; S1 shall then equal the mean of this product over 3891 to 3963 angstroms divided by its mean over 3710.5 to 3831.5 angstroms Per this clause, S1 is 0.6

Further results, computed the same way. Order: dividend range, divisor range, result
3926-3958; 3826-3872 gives 0.93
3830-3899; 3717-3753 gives 0.58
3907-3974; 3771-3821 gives 0.74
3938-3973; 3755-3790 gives 0.60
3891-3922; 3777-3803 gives 0.70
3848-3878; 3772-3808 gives 0.72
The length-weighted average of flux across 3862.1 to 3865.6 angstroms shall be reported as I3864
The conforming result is 6.97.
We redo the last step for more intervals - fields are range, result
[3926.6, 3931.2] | 7.17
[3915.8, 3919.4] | 7.12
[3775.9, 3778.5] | 11.6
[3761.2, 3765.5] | 14.7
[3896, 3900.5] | 7.12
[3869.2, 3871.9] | 7.2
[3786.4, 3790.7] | 11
